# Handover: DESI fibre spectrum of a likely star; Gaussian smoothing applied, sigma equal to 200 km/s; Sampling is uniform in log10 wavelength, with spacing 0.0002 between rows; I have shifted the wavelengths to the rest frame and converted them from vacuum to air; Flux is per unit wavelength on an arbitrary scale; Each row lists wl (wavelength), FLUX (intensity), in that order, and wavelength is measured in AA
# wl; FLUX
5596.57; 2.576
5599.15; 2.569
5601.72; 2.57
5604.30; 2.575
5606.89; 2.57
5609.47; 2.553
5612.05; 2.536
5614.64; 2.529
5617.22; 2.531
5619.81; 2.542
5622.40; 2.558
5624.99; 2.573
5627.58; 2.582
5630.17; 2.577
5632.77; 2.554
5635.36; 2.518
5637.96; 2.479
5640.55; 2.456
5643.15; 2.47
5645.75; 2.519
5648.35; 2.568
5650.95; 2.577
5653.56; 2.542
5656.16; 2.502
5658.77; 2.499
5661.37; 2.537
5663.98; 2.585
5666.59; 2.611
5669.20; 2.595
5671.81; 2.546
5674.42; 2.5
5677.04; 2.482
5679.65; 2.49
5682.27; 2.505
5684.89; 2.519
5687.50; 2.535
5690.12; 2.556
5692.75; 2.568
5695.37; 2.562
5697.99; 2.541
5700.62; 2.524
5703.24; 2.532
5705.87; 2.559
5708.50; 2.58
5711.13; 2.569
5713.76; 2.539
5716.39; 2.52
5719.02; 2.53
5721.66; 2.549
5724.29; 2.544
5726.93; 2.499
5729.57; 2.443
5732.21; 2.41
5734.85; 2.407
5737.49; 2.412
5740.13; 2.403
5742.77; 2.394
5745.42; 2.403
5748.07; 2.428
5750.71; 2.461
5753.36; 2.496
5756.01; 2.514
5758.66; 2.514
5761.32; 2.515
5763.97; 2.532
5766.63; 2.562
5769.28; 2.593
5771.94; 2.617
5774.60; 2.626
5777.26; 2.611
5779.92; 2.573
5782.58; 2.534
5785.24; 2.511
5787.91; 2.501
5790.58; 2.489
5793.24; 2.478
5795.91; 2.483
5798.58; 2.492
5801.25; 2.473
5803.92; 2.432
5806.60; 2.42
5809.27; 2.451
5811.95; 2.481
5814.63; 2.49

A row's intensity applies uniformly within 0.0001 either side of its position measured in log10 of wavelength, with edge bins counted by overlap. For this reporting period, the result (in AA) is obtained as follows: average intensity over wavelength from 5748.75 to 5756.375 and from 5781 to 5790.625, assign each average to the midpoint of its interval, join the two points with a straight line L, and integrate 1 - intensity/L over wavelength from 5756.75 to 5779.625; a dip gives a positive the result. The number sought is -0.7 AA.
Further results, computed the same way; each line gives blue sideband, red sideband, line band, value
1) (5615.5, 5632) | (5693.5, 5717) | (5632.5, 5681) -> 0.5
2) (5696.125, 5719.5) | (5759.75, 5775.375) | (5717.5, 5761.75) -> 1.6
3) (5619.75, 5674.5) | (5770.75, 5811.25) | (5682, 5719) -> -0.2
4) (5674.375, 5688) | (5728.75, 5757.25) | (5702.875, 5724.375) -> -0.7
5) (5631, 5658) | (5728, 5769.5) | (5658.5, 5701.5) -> -0.7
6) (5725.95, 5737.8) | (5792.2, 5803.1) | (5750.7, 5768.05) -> -0.5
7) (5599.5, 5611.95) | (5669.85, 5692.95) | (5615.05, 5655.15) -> 0.2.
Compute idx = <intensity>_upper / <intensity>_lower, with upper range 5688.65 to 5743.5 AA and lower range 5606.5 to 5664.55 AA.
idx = 0.99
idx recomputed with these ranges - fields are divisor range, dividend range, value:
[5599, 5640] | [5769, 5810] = 0.99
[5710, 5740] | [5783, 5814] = 0.99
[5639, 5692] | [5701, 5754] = 0.98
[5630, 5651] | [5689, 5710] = 1.01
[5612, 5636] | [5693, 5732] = 0.99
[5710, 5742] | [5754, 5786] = 1.03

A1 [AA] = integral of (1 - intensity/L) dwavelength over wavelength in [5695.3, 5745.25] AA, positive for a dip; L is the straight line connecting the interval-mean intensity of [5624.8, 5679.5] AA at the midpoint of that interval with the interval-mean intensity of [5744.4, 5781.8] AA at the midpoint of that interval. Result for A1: 0.7 AA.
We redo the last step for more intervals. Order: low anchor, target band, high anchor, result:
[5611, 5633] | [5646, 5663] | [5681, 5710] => 0.1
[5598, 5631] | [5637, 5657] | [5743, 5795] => 0.3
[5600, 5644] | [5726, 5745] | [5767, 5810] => 0.8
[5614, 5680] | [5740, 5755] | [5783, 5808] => 0.4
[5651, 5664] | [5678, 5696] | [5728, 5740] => -0.3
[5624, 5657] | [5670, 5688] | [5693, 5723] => 0.2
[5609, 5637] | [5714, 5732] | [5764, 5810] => 0.2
